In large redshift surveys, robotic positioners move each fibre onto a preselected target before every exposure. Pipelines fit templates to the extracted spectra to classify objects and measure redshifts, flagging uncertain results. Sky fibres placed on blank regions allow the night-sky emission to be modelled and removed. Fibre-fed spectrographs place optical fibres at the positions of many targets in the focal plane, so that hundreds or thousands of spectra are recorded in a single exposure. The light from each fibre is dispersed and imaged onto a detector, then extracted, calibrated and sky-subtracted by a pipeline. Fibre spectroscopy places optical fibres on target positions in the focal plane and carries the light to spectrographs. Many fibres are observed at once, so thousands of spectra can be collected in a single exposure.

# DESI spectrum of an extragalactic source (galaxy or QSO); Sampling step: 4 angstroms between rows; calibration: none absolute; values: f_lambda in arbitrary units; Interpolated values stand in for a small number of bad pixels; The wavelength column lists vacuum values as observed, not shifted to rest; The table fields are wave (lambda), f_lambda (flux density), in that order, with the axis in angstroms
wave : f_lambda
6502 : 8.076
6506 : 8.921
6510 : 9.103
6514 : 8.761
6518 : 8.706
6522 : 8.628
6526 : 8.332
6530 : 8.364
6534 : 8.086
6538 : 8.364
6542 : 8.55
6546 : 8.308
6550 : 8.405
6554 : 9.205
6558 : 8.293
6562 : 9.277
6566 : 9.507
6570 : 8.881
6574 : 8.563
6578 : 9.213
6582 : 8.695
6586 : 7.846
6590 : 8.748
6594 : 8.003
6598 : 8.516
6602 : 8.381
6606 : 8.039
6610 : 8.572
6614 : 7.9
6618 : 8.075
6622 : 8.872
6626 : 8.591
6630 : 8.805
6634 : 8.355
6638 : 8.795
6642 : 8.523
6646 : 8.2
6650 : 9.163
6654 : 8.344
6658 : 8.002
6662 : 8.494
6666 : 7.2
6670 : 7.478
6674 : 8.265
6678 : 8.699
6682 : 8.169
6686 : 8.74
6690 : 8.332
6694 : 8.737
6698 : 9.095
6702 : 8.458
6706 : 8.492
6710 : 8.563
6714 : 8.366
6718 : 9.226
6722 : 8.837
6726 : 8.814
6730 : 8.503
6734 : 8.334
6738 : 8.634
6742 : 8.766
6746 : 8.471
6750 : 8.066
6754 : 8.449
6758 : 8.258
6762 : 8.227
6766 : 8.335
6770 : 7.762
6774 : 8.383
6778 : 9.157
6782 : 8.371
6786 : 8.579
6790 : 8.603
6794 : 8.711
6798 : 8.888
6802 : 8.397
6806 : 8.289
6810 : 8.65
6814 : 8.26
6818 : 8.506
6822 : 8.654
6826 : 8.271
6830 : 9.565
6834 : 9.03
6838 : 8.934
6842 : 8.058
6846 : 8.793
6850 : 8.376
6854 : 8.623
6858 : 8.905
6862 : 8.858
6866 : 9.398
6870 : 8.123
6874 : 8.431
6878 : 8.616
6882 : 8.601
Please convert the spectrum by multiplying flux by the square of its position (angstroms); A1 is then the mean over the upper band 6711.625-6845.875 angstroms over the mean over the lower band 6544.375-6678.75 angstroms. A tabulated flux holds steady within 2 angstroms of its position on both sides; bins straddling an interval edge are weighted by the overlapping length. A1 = 1.06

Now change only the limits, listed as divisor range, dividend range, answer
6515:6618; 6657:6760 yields 1.03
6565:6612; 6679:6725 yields 1.04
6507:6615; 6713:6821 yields 1.06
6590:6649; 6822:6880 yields 1.11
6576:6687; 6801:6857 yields 1.09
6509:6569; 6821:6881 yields 1.10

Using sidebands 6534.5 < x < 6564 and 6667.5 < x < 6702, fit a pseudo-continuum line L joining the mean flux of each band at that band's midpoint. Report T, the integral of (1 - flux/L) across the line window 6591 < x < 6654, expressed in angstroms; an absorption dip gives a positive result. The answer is 0.4 angstroms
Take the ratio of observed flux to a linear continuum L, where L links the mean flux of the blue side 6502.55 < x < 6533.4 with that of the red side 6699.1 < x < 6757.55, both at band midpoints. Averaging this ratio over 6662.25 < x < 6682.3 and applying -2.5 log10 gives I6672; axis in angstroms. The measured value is 0.078 mag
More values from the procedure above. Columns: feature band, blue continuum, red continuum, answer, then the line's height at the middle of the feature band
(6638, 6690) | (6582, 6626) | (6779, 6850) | 0.01 mag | 8.41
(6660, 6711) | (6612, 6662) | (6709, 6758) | 0.02 mag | 8.52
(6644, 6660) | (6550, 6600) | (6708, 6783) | 0.02 mag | 8.62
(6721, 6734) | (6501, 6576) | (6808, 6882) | 0.00 mag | 8.66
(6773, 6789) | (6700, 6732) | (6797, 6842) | 0.00 mag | 8.65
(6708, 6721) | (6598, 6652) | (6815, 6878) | -0.02 mag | 8.57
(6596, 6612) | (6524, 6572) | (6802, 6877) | 0.03 mag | 8.63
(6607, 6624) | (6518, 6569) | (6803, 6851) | 0.04 mag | 8.62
